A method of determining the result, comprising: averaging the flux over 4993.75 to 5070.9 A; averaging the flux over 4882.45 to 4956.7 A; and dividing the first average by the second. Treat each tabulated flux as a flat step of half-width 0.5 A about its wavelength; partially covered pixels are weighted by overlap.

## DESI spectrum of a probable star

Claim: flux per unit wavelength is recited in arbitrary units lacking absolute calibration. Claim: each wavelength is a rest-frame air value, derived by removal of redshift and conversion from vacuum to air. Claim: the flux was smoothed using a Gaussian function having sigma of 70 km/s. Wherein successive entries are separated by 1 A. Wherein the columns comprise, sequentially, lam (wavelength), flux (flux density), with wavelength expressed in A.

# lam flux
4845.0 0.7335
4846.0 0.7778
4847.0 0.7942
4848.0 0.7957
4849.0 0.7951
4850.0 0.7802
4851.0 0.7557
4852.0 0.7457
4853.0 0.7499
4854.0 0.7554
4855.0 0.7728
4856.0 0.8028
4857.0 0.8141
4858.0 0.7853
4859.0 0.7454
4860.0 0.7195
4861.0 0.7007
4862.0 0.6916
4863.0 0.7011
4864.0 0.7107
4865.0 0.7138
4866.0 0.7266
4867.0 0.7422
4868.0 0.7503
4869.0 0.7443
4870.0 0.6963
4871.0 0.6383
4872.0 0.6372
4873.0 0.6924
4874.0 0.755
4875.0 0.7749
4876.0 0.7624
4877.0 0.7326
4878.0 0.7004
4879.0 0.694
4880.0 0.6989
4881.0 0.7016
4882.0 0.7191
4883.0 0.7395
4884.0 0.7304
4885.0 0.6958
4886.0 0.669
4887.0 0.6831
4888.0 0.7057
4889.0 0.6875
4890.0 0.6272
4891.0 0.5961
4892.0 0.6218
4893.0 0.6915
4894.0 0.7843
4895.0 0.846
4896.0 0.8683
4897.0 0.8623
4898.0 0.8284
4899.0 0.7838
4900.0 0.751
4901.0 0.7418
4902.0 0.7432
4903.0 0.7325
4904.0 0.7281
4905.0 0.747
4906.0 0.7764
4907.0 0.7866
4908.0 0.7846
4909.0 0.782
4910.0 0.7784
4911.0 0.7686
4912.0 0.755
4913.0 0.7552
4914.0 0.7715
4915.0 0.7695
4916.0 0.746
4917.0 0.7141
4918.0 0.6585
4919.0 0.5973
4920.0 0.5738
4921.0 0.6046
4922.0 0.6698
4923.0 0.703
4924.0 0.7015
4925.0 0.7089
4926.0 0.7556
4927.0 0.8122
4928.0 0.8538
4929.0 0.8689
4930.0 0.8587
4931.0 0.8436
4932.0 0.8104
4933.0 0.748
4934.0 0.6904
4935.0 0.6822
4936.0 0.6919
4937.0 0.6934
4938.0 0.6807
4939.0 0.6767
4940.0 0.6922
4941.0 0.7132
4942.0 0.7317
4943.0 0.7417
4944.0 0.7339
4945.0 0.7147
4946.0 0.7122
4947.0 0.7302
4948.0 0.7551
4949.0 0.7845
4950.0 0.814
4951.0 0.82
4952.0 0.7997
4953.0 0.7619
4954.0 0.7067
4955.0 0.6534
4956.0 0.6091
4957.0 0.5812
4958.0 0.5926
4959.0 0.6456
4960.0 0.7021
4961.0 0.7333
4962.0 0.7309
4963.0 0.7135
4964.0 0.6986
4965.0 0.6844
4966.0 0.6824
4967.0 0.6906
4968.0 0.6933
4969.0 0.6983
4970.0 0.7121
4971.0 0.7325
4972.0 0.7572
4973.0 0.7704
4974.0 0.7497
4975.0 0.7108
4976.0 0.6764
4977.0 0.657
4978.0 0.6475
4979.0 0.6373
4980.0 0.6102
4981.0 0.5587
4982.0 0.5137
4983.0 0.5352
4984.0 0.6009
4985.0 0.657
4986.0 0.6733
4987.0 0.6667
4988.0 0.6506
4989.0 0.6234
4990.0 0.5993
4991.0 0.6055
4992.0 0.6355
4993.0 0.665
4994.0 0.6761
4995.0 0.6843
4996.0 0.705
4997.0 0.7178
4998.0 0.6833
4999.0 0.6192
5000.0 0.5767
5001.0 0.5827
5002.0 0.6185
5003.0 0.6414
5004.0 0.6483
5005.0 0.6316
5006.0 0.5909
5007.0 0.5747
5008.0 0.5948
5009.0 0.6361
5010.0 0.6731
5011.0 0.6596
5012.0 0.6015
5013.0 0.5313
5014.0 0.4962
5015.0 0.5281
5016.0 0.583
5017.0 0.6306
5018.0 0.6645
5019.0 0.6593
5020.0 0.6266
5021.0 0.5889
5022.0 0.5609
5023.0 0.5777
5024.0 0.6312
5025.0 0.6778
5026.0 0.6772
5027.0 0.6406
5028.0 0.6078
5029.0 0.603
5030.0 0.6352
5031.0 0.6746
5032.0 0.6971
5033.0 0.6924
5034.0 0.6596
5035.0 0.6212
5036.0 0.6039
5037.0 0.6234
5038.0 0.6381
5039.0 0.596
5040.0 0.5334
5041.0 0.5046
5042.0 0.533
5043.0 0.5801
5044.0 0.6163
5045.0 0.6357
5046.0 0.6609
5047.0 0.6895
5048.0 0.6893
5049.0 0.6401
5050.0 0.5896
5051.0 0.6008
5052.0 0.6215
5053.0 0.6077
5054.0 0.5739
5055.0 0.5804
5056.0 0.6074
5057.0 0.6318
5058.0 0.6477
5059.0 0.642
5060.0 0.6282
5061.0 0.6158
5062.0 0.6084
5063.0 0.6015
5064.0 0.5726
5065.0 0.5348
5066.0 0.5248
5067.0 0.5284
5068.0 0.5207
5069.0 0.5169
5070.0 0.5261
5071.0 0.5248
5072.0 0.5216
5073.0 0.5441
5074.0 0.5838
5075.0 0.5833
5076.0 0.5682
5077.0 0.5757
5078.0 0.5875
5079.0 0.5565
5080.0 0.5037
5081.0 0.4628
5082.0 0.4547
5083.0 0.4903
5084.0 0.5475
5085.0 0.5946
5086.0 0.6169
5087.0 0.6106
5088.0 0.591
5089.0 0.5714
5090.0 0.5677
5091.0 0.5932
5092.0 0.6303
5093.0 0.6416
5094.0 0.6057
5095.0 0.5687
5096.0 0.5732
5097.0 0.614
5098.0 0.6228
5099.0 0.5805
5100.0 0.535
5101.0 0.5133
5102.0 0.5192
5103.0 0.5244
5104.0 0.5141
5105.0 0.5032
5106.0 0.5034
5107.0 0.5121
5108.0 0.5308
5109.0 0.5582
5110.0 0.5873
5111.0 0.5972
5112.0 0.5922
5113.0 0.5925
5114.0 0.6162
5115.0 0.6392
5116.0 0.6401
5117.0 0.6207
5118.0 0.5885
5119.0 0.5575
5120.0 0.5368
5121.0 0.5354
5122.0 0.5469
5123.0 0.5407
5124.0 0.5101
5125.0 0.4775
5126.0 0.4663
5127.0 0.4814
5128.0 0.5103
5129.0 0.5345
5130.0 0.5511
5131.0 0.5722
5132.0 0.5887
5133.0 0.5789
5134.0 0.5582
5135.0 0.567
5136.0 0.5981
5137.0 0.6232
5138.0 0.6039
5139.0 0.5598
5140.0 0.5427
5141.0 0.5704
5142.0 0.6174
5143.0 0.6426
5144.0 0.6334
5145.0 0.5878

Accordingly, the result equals 0.83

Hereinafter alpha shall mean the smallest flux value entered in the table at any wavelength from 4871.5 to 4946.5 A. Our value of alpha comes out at 0.5738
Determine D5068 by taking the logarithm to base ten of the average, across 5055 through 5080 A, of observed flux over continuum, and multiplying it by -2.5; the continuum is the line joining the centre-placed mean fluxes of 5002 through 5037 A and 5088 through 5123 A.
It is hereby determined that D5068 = 0.041 mag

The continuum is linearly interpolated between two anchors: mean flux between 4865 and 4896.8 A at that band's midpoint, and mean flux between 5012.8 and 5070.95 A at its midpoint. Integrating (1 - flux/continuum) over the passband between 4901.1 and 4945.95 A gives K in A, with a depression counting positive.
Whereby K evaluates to -3.2 A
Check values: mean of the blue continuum 0.715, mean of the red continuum 0.605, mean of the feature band 0.735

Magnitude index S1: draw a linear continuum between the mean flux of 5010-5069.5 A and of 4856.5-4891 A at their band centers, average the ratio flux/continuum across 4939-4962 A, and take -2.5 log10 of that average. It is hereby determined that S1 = -0.08 mag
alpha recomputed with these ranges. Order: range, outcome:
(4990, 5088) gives 0.4547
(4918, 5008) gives 0.5137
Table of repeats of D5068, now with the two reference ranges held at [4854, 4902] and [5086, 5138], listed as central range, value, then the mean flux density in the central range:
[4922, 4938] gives -0.095 mag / 0.756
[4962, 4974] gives -0.076 mag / 0.714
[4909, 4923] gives -0.008 mag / 0.707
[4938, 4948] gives -0.051 mag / 0.716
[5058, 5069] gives 0.039 mag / 0.578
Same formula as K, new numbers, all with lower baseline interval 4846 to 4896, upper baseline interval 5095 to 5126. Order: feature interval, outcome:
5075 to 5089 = 0.6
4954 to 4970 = -0.3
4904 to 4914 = -1.0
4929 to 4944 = -1.2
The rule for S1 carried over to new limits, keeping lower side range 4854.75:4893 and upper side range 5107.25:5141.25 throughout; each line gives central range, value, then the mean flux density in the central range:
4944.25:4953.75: -0.15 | 0.763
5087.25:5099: -0.03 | 0.598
